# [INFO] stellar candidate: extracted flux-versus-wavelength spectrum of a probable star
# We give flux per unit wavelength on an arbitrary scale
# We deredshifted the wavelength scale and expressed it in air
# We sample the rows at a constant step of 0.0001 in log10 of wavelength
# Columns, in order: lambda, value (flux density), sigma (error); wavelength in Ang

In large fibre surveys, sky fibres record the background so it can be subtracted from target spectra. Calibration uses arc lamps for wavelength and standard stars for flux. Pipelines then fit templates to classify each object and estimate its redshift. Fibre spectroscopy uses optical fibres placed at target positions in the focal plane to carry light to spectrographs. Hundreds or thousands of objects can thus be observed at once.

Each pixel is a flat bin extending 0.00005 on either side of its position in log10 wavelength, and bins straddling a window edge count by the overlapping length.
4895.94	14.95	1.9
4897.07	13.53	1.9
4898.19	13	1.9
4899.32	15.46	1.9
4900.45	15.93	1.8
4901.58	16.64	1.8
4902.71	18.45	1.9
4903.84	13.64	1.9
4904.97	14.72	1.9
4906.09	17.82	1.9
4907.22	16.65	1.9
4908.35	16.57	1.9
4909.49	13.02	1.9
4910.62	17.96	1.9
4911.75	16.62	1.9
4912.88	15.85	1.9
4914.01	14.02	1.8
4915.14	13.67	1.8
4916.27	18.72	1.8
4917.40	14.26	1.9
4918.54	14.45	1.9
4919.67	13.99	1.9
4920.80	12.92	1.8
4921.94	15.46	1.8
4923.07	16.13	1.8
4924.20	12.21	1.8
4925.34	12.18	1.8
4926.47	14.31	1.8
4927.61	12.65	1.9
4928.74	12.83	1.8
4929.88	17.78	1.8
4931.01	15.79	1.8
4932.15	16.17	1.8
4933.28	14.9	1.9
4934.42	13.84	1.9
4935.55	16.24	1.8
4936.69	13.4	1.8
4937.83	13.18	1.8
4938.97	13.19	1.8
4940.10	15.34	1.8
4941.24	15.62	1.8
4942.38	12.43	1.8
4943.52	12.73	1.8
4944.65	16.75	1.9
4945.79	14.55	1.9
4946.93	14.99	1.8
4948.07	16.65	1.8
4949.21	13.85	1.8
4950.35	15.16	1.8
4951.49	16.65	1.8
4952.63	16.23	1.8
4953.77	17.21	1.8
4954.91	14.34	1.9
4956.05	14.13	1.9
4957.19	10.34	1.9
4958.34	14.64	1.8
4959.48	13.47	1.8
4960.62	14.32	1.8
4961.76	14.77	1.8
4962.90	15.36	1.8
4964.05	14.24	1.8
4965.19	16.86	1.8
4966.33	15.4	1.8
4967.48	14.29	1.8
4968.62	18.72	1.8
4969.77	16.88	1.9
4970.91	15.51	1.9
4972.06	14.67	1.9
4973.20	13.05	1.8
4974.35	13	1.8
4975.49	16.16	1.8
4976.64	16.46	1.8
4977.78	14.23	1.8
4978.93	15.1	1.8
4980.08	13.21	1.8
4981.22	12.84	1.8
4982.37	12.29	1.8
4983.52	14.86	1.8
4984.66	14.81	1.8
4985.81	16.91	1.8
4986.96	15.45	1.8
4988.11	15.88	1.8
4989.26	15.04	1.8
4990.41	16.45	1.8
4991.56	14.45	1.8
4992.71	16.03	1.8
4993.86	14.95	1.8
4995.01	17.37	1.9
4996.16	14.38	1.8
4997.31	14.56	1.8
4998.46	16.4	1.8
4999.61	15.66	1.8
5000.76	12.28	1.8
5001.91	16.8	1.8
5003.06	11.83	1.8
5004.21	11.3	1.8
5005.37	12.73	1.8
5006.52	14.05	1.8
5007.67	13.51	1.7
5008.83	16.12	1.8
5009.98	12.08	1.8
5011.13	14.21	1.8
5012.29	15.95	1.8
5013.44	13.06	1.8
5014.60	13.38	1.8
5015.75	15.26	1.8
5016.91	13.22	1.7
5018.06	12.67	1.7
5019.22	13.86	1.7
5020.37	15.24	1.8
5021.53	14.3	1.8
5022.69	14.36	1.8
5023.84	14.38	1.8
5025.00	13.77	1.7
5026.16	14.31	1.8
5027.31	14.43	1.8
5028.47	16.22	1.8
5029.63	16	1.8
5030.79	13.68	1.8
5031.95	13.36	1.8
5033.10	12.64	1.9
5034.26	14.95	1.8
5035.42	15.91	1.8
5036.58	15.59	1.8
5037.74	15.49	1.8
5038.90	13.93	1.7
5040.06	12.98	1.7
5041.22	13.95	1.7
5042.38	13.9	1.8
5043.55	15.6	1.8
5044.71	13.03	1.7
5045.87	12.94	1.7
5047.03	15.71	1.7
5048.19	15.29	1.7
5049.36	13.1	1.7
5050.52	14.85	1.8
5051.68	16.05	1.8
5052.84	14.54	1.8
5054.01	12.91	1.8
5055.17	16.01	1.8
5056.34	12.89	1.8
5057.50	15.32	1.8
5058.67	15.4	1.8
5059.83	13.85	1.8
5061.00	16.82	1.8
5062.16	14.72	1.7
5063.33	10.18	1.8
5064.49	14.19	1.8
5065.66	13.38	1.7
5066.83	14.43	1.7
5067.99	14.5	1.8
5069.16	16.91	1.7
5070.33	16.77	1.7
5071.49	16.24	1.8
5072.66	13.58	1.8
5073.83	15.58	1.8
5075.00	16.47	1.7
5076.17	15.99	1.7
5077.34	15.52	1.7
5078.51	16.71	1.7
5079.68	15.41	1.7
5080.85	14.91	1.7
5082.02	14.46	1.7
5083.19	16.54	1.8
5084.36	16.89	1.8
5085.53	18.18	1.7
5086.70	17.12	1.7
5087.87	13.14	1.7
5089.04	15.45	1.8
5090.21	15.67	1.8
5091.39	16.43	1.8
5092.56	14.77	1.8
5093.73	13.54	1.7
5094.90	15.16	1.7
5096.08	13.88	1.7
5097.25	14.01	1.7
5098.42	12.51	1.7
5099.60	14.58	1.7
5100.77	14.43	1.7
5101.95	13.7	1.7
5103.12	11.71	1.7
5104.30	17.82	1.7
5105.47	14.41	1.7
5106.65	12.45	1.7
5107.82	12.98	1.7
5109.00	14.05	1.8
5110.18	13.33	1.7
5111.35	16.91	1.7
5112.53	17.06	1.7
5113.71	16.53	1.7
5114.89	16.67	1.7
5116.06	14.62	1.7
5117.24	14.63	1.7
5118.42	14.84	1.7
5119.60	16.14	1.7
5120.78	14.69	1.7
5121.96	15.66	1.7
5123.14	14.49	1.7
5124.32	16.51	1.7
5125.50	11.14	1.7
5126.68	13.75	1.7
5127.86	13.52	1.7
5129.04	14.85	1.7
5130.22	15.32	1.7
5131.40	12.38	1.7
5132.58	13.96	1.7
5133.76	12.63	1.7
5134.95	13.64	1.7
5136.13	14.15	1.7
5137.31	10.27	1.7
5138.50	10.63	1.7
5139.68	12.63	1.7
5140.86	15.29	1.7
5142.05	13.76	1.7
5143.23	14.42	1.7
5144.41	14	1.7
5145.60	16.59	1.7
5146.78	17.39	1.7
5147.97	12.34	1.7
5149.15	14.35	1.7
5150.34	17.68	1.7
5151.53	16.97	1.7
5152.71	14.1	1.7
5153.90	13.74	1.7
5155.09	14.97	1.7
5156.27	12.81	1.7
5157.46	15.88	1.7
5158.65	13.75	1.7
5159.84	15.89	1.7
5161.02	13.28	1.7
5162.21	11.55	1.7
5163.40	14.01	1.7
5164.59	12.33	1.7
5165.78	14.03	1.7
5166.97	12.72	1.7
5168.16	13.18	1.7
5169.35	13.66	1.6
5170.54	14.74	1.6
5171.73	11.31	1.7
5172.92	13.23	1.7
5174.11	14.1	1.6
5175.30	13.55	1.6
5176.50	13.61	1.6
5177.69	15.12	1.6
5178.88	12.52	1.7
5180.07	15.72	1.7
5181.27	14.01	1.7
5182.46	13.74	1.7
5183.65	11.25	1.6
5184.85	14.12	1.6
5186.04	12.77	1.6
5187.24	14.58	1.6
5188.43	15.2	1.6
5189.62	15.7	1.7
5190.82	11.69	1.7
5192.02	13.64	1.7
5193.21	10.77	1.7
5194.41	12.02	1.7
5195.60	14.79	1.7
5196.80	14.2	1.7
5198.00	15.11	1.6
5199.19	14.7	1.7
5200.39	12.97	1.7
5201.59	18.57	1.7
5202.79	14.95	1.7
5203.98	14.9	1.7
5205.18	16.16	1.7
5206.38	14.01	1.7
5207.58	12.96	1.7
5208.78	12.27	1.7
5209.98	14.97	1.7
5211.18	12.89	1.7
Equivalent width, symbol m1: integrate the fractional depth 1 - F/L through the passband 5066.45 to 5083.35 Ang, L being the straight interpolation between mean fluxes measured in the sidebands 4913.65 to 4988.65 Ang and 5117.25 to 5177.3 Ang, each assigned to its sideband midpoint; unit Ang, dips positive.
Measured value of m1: -1.55 Ang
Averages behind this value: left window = 14.7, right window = 14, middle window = 15.6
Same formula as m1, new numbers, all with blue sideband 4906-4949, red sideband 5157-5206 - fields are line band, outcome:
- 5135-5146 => 0.4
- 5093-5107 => 0.1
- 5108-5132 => -1.2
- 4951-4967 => -0.1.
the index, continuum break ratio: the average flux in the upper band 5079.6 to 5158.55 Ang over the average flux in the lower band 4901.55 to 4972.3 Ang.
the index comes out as 0.97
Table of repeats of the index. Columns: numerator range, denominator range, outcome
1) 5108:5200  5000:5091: 0.96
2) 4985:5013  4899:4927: 0.97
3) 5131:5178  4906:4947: 0.94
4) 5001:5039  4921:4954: 0.96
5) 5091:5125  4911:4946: 1.01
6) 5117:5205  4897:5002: 0.94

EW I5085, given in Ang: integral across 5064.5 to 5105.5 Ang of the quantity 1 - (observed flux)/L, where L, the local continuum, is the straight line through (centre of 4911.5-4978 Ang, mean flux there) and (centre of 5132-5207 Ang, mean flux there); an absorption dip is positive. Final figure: -2.5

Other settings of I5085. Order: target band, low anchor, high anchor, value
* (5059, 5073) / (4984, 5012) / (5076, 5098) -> 0.6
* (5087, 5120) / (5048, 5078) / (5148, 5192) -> -0.5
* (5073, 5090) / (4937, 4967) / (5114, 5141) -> -2.0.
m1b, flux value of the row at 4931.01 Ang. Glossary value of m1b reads 15.79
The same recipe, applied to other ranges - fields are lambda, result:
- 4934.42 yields 13.84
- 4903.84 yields 13.64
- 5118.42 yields 14.84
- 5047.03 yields 15.71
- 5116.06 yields 14.62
